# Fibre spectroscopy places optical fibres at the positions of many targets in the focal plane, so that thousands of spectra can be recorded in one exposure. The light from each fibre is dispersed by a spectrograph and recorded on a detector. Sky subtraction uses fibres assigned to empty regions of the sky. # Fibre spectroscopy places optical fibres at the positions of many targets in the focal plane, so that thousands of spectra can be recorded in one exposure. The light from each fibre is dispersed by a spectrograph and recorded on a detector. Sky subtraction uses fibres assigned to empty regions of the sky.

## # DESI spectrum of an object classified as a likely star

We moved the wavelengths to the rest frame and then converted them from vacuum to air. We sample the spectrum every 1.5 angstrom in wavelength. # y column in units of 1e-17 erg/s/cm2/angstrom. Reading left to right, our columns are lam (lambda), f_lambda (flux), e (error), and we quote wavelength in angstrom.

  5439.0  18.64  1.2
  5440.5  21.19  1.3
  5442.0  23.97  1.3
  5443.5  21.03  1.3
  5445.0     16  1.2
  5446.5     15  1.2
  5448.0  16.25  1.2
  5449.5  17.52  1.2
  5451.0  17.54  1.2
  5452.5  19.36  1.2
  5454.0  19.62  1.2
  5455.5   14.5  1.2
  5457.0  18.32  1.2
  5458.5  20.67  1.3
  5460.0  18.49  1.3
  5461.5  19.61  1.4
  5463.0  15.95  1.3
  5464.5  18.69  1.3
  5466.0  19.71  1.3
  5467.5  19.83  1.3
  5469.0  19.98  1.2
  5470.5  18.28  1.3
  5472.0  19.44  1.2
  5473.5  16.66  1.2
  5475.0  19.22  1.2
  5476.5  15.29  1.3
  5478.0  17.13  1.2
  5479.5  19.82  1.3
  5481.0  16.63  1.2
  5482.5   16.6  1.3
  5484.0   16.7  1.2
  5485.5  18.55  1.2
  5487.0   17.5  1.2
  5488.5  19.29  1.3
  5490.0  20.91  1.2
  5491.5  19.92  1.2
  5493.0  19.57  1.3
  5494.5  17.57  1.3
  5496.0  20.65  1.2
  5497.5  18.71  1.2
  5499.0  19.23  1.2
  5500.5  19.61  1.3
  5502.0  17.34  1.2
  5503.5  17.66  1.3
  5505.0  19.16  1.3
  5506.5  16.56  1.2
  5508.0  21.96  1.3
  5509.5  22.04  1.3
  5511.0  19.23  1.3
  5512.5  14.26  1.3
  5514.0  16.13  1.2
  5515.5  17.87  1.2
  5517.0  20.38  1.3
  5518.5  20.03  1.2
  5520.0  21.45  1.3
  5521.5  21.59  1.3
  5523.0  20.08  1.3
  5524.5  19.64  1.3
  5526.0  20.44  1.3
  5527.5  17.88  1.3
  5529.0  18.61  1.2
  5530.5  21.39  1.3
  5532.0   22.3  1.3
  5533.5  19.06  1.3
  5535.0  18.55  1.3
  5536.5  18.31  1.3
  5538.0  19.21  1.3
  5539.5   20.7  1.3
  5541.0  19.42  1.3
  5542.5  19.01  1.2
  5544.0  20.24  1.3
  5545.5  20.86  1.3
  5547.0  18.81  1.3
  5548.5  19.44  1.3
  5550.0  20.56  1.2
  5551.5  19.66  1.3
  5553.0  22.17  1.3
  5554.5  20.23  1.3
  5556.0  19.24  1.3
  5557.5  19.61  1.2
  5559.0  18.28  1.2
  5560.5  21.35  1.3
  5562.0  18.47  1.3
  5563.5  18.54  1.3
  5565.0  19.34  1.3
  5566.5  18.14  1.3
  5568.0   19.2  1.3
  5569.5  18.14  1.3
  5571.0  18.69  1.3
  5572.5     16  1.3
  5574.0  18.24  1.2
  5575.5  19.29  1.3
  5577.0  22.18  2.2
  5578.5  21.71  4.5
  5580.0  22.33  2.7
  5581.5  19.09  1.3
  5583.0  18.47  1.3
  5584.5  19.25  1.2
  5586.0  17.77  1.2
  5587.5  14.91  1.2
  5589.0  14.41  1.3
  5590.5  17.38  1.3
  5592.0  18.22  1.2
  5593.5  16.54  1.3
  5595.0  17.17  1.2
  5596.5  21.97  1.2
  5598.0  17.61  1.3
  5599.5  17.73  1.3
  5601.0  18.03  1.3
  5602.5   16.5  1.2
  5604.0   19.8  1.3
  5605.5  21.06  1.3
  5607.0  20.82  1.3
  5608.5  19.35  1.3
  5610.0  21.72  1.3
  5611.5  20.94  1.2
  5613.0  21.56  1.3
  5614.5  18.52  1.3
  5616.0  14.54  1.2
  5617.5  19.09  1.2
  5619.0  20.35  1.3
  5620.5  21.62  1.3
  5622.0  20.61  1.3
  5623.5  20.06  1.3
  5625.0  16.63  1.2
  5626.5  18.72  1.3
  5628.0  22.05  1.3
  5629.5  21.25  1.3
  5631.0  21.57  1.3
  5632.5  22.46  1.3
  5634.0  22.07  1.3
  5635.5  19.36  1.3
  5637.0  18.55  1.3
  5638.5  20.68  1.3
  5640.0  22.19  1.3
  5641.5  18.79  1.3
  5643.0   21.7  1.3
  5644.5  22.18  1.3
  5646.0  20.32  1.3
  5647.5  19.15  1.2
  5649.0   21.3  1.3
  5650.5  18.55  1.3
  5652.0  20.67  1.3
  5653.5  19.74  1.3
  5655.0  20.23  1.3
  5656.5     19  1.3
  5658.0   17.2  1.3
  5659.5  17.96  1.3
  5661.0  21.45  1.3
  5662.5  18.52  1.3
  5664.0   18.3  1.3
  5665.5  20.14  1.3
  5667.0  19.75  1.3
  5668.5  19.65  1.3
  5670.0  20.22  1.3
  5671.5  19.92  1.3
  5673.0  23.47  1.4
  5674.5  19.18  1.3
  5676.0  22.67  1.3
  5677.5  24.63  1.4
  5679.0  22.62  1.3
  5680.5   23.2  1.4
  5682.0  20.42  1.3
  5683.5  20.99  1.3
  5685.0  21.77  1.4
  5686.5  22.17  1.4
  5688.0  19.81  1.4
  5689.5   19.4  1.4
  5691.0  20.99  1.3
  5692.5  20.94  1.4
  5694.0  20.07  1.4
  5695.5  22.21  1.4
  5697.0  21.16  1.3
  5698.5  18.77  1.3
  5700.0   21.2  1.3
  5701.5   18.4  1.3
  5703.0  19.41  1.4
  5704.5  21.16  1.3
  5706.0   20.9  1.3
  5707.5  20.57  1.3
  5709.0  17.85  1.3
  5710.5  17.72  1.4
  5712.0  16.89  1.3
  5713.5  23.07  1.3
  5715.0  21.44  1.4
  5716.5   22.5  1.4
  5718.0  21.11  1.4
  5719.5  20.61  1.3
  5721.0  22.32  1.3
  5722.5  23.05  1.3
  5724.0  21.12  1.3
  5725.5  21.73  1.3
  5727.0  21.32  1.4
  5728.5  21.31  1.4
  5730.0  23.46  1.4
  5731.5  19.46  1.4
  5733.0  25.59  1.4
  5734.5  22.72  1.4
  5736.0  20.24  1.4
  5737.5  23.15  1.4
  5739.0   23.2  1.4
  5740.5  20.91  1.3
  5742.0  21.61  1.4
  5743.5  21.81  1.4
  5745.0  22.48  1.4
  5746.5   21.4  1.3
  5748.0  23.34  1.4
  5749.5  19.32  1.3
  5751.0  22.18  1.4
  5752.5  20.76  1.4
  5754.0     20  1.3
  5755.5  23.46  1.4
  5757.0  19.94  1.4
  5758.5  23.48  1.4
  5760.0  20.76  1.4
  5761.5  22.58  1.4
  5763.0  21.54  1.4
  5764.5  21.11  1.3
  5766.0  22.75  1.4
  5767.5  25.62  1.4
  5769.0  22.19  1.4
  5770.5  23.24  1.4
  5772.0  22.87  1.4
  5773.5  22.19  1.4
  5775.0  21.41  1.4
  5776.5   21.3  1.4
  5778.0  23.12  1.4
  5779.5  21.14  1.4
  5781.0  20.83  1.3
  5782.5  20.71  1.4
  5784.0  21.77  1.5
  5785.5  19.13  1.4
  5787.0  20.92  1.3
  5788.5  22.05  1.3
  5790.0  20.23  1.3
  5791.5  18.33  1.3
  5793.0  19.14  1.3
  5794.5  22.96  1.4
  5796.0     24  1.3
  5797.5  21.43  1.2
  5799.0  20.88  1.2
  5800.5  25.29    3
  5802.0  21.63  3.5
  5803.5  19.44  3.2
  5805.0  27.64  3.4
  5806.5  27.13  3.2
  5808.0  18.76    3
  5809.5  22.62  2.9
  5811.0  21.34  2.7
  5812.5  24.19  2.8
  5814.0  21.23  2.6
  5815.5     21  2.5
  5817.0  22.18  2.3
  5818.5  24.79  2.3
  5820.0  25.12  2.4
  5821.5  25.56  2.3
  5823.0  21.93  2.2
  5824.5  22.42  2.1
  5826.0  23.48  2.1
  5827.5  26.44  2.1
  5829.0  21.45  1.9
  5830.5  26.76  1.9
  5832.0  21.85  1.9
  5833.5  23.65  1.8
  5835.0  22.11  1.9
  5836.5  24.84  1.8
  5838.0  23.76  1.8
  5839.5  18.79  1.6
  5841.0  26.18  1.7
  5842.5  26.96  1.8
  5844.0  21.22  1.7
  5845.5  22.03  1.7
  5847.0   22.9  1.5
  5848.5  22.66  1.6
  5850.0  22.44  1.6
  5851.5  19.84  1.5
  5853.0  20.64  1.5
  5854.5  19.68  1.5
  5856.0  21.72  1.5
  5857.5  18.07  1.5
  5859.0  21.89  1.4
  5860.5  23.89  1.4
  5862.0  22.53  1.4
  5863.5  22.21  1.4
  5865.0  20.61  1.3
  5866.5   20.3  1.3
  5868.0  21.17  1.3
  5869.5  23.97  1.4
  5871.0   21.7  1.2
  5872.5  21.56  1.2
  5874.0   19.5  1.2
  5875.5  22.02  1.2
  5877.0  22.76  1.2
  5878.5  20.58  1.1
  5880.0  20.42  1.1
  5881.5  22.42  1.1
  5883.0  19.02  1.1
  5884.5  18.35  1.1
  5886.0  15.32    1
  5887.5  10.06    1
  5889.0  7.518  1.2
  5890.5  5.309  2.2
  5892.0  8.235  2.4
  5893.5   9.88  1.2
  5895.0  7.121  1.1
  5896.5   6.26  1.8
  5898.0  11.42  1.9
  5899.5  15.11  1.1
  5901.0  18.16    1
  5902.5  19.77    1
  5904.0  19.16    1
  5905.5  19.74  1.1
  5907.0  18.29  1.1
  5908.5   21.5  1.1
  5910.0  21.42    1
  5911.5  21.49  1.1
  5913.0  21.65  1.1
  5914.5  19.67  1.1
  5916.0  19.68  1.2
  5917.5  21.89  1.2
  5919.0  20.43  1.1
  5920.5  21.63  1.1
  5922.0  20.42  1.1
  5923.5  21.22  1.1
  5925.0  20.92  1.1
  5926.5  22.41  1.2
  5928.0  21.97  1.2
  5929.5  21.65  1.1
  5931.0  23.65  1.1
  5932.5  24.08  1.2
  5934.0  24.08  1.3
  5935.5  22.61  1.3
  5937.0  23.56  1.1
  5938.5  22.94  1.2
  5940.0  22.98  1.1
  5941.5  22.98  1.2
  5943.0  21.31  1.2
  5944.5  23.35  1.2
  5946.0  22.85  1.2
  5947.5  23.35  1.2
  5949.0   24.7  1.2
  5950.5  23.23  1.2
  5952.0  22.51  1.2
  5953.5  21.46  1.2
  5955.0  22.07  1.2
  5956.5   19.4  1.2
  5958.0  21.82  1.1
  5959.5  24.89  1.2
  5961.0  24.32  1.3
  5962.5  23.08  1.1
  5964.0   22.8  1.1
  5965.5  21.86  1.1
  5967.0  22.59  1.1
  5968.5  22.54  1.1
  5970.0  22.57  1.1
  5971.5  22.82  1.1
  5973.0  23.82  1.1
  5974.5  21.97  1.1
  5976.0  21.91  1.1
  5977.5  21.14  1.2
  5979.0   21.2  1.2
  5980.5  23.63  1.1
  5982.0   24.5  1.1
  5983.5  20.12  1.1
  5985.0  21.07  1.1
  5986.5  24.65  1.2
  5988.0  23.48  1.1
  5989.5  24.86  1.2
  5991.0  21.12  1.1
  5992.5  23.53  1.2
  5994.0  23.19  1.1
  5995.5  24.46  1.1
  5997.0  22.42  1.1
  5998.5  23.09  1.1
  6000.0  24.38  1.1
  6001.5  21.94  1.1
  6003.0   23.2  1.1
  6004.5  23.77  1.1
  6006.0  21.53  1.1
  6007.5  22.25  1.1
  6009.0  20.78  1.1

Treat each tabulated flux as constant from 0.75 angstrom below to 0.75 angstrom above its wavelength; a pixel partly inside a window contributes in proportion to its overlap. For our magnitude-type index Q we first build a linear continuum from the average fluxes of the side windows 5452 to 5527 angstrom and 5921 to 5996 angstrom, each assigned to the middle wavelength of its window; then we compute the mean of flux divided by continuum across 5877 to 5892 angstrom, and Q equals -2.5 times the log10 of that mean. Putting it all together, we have 0.385 mag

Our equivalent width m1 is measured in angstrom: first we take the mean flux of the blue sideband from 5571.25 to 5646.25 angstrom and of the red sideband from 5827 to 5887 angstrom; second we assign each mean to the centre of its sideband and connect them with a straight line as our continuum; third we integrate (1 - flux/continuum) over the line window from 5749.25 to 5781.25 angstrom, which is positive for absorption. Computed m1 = -1.6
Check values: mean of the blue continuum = 19.5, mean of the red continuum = 21.8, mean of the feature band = 22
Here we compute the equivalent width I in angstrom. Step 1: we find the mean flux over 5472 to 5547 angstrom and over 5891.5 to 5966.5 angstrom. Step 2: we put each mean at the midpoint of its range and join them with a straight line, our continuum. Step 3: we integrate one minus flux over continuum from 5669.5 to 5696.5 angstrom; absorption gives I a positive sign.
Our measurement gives -2.4 angstrom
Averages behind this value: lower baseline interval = 19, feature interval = 21.4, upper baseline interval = 20.5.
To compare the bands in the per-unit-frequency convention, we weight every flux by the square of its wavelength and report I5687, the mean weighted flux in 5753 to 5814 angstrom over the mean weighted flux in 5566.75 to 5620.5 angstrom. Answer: 1.25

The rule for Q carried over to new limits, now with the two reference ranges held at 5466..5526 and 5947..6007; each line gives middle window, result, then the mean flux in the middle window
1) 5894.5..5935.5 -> 0.14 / 19.6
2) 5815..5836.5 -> -0.10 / 23.6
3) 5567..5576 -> 0.07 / 18.2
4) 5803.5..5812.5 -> -0.09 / 23.2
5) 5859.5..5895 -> 0.21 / 18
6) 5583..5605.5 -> 0.11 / 17.8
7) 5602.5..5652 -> -0.02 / 20.2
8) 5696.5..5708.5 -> 0.02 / 20.1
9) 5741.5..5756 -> -0.04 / 21.6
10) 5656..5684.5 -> -0.01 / 20.5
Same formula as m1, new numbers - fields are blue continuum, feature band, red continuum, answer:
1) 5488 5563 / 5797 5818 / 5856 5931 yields -4.0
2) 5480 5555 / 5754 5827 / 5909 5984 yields -3.5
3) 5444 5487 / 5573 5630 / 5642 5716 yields 1.1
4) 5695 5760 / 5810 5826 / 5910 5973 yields -0.9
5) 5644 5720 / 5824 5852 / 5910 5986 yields -2.2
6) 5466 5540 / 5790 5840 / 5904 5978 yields -3.7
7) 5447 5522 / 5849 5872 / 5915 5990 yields 0.3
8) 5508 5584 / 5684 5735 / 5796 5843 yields 1.9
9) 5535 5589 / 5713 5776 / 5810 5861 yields -1.2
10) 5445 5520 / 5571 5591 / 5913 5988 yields 0.7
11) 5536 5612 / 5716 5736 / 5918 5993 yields -1.4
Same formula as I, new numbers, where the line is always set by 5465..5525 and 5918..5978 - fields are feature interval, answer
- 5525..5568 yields -0.91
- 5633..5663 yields 0.05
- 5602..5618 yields 0.20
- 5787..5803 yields -0.21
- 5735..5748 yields -0.71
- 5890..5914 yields 7.28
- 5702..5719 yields 0.29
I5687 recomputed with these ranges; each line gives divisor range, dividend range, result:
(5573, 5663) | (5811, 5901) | 1.12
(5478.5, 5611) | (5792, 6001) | 1.26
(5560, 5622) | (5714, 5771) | 1.22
